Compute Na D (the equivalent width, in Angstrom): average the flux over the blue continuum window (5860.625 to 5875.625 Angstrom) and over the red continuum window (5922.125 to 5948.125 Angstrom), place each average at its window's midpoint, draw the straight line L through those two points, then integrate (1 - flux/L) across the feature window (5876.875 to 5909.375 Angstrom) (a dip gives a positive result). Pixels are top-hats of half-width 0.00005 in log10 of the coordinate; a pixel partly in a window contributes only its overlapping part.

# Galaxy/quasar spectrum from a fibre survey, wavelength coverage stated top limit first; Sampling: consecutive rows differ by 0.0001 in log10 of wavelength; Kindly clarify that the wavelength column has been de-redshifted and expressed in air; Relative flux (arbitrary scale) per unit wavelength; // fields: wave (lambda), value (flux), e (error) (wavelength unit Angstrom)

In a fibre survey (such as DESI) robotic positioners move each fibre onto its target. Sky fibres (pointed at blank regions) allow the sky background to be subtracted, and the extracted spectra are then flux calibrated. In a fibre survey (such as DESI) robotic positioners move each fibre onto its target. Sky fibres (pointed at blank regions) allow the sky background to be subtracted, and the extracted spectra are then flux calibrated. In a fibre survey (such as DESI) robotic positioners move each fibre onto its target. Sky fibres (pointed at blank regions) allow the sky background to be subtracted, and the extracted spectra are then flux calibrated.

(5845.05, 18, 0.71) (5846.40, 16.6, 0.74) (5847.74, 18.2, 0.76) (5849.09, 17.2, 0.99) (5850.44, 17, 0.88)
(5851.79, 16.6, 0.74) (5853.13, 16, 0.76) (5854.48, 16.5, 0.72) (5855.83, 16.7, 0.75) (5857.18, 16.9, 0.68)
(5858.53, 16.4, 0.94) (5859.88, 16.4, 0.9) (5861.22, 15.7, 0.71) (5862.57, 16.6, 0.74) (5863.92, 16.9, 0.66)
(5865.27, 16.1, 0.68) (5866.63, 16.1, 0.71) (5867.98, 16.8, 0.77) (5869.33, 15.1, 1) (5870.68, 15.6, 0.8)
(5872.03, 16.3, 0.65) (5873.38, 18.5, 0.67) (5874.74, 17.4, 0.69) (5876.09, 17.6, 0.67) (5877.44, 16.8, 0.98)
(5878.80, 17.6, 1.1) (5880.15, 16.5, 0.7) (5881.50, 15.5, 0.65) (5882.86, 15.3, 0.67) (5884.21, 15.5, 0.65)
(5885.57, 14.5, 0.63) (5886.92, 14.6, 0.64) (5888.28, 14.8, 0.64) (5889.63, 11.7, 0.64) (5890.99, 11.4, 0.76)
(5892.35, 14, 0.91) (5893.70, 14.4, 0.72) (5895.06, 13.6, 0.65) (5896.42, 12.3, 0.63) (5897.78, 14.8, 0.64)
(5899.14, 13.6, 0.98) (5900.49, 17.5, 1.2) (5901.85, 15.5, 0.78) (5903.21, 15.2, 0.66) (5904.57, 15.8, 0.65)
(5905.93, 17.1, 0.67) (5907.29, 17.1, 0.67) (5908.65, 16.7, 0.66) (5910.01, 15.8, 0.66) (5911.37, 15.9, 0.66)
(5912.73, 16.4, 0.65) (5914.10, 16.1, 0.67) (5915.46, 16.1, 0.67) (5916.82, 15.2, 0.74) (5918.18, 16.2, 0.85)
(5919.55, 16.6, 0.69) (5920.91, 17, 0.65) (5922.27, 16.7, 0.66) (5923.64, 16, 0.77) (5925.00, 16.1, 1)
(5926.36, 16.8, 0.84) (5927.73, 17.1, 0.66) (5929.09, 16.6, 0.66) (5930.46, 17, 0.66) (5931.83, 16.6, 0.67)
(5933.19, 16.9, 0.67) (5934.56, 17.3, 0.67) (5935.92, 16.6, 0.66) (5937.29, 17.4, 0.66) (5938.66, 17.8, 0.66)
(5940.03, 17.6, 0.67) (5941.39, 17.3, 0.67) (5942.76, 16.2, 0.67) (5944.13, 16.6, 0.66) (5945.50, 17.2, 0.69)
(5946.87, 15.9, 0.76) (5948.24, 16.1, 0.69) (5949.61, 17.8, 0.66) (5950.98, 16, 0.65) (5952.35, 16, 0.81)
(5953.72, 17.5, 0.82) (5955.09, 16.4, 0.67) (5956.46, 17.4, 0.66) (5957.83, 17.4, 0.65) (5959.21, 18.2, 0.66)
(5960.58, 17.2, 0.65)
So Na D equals 3.00 Angstrom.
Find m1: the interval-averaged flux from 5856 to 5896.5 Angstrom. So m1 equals 15.6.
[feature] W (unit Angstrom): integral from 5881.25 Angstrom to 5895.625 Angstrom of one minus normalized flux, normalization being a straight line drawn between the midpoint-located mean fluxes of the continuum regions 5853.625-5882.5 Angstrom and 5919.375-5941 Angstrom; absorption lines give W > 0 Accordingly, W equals 2.2 Angstrom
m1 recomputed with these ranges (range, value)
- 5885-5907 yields 14.5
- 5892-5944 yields 16.2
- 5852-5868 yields 16.4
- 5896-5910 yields 15.6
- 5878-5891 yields 14.9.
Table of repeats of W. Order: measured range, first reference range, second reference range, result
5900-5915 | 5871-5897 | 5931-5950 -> -0.3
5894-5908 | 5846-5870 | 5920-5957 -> 1.2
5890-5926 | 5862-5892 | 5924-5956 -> 1.8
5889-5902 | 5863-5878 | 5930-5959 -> 2.3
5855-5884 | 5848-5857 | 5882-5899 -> -2.0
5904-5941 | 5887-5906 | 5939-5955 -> -2.5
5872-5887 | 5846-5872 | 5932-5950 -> 0.2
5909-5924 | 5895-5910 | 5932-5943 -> 0.0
